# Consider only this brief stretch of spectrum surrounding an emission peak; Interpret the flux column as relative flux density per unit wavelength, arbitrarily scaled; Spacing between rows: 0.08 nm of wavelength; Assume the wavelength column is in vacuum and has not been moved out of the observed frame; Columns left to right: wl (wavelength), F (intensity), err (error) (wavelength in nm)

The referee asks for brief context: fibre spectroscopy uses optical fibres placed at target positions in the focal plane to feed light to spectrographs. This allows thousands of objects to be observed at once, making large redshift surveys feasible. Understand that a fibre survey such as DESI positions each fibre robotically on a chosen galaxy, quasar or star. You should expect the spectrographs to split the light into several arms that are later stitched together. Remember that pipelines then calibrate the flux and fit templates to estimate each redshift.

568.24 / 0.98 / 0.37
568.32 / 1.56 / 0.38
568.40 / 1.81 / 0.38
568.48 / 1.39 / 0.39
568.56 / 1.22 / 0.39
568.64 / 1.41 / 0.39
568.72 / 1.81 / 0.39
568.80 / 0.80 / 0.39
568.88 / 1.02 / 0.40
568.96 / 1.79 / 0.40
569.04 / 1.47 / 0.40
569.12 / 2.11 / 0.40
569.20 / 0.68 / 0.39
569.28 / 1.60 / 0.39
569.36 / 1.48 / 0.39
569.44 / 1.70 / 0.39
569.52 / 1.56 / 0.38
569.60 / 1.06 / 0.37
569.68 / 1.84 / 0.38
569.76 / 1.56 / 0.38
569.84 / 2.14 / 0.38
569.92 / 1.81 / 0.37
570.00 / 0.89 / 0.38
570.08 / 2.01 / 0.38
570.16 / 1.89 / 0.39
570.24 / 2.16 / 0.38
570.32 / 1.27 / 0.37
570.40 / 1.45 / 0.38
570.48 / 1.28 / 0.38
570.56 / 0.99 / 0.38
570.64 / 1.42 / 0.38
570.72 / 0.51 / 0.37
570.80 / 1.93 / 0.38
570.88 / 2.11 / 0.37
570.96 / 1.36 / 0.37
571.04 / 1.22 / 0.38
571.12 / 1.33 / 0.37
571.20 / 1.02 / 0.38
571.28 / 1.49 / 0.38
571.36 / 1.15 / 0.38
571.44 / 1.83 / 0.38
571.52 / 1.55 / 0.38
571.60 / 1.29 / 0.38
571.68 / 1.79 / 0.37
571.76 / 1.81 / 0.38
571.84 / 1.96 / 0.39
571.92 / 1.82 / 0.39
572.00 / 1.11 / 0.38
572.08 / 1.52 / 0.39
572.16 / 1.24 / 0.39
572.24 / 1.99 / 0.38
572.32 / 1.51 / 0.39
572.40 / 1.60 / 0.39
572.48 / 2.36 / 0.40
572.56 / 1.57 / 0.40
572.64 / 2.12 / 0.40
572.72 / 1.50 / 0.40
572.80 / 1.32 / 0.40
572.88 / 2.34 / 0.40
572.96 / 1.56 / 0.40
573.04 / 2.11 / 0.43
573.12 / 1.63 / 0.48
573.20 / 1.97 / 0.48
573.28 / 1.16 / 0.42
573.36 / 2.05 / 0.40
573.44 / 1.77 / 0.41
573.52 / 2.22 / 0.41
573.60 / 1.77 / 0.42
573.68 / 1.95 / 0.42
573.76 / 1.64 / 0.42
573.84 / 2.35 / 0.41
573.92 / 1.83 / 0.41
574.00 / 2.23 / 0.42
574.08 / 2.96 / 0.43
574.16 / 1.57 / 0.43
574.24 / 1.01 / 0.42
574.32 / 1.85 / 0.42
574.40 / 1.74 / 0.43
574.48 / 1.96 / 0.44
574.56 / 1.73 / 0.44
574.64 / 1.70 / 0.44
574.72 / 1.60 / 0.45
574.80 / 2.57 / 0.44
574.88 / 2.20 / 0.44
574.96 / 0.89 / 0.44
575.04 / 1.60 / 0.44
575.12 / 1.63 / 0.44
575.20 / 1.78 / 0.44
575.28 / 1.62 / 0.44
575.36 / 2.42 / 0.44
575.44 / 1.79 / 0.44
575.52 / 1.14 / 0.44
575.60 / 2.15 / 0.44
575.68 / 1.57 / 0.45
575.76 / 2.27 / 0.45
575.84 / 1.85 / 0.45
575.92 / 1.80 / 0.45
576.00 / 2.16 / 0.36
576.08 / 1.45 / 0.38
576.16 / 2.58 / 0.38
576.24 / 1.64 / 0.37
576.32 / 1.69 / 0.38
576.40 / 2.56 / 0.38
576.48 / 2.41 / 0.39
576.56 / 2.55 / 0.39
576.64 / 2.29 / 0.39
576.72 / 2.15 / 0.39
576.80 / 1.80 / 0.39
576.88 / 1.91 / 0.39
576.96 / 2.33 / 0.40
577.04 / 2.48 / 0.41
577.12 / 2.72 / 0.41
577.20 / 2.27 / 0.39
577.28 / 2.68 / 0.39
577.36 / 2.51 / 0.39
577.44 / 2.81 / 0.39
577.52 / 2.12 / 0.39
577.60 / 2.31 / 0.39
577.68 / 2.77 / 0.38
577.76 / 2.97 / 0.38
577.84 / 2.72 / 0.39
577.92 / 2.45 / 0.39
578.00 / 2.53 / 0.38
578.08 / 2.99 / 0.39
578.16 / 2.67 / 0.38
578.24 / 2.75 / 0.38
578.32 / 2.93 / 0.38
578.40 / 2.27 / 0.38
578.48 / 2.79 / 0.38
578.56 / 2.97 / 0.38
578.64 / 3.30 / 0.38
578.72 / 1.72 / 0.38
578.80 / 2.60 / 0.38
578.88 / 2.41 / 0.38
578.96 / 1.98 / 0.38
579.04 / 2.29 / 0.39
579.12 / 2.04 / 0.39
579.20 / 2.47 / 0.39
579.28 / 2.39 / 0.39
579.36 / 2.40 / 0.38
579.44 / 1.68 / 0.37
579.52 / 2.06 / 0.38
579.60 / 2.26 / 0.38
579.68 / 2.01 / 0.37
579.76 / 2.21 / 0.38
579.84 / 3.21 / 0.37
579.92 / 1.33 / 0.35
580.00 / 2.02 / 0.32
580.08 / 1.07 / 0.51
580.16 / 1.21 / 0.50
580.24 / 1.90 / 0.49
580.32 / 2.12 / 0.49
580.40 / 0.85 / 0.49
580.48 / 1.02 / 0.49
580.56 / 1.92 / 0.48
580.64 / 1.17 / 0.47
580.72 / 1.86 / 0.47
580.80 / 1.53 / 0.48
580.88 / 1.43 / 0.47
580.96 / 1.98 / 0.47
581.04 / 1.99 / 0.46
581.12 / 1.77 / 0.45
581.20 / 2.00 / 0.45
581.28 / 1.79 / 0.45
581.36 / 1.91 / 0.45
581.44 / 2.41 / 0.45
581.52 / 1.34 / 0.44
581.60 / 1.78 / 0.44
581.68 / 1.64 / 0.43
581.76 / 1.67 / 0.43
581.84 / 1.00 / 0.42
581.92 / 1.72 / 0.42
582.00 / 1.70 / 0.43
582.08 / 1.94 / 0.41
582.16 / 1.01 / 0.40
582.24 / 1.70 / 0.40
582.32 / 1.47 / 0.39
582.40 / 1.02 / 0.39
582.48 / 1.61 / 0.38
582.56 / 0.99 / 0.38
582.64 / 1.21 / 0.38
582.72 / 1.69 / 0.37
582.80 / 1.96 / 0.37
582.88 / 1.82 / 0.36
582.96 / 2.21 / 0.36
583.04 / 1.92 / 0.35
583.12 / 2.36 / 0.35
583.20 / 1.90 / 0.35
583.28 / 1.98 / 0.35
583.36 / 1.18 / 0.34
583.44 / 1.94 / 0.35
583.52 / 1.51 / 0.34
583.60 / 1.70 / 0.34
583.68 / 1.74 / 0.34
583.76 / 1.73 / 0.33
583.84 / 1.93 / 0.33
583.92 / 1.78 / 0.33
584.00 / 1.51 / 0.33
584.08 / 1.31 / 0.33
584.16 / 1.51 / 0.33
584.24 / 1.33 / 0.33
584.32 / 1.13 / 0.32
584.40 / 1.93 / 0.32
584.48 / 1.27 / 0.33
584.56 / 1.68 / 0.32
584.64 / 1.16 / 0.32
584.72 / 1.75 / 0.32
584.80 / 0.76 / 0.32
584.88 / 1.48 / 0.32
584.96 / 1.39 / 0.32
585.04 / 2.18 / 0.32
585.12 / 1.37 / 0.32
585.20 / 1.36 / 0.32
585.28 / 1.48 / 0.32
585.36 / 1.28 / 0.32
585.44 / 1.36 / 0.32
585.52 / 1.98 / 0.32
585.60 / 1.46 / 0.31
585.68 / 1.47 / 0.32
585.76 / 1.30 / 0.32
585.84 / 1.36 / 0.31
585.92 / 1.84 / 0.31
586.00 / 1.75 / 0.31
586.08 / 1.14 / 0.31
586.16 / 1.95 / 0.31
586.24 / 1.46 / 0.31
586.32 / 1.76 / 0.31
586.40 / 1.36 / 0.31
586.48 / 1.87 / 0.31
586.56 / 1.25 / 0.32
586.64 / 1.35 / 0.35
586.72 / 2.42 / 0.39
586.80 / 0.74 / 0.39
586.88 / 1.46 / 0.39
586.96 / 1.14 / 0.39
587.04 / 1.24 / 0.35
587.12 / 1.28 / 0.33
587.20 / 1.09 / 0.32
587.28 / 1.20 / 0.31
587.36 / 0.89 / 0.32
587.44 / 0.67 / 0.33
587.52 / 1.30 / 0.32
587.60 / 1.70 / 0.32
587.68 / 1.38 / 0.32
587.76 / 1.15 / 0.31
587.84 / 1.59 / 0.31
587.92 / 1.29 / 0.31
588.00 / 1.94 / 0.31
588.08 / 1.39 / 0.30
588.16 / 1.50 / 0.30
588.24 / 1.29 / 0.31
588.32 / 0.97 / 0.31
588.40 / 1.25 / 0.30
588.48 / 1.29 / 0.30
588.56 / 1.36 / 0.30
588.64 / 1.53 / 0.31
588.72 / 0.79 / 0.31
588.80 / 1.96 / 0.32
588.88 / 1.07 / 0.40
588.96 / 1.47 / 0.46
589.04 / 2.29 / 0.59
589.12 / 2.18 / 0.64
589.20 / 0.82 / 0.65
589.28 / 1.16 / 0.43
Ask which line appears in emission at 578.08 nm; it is C III] 1909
